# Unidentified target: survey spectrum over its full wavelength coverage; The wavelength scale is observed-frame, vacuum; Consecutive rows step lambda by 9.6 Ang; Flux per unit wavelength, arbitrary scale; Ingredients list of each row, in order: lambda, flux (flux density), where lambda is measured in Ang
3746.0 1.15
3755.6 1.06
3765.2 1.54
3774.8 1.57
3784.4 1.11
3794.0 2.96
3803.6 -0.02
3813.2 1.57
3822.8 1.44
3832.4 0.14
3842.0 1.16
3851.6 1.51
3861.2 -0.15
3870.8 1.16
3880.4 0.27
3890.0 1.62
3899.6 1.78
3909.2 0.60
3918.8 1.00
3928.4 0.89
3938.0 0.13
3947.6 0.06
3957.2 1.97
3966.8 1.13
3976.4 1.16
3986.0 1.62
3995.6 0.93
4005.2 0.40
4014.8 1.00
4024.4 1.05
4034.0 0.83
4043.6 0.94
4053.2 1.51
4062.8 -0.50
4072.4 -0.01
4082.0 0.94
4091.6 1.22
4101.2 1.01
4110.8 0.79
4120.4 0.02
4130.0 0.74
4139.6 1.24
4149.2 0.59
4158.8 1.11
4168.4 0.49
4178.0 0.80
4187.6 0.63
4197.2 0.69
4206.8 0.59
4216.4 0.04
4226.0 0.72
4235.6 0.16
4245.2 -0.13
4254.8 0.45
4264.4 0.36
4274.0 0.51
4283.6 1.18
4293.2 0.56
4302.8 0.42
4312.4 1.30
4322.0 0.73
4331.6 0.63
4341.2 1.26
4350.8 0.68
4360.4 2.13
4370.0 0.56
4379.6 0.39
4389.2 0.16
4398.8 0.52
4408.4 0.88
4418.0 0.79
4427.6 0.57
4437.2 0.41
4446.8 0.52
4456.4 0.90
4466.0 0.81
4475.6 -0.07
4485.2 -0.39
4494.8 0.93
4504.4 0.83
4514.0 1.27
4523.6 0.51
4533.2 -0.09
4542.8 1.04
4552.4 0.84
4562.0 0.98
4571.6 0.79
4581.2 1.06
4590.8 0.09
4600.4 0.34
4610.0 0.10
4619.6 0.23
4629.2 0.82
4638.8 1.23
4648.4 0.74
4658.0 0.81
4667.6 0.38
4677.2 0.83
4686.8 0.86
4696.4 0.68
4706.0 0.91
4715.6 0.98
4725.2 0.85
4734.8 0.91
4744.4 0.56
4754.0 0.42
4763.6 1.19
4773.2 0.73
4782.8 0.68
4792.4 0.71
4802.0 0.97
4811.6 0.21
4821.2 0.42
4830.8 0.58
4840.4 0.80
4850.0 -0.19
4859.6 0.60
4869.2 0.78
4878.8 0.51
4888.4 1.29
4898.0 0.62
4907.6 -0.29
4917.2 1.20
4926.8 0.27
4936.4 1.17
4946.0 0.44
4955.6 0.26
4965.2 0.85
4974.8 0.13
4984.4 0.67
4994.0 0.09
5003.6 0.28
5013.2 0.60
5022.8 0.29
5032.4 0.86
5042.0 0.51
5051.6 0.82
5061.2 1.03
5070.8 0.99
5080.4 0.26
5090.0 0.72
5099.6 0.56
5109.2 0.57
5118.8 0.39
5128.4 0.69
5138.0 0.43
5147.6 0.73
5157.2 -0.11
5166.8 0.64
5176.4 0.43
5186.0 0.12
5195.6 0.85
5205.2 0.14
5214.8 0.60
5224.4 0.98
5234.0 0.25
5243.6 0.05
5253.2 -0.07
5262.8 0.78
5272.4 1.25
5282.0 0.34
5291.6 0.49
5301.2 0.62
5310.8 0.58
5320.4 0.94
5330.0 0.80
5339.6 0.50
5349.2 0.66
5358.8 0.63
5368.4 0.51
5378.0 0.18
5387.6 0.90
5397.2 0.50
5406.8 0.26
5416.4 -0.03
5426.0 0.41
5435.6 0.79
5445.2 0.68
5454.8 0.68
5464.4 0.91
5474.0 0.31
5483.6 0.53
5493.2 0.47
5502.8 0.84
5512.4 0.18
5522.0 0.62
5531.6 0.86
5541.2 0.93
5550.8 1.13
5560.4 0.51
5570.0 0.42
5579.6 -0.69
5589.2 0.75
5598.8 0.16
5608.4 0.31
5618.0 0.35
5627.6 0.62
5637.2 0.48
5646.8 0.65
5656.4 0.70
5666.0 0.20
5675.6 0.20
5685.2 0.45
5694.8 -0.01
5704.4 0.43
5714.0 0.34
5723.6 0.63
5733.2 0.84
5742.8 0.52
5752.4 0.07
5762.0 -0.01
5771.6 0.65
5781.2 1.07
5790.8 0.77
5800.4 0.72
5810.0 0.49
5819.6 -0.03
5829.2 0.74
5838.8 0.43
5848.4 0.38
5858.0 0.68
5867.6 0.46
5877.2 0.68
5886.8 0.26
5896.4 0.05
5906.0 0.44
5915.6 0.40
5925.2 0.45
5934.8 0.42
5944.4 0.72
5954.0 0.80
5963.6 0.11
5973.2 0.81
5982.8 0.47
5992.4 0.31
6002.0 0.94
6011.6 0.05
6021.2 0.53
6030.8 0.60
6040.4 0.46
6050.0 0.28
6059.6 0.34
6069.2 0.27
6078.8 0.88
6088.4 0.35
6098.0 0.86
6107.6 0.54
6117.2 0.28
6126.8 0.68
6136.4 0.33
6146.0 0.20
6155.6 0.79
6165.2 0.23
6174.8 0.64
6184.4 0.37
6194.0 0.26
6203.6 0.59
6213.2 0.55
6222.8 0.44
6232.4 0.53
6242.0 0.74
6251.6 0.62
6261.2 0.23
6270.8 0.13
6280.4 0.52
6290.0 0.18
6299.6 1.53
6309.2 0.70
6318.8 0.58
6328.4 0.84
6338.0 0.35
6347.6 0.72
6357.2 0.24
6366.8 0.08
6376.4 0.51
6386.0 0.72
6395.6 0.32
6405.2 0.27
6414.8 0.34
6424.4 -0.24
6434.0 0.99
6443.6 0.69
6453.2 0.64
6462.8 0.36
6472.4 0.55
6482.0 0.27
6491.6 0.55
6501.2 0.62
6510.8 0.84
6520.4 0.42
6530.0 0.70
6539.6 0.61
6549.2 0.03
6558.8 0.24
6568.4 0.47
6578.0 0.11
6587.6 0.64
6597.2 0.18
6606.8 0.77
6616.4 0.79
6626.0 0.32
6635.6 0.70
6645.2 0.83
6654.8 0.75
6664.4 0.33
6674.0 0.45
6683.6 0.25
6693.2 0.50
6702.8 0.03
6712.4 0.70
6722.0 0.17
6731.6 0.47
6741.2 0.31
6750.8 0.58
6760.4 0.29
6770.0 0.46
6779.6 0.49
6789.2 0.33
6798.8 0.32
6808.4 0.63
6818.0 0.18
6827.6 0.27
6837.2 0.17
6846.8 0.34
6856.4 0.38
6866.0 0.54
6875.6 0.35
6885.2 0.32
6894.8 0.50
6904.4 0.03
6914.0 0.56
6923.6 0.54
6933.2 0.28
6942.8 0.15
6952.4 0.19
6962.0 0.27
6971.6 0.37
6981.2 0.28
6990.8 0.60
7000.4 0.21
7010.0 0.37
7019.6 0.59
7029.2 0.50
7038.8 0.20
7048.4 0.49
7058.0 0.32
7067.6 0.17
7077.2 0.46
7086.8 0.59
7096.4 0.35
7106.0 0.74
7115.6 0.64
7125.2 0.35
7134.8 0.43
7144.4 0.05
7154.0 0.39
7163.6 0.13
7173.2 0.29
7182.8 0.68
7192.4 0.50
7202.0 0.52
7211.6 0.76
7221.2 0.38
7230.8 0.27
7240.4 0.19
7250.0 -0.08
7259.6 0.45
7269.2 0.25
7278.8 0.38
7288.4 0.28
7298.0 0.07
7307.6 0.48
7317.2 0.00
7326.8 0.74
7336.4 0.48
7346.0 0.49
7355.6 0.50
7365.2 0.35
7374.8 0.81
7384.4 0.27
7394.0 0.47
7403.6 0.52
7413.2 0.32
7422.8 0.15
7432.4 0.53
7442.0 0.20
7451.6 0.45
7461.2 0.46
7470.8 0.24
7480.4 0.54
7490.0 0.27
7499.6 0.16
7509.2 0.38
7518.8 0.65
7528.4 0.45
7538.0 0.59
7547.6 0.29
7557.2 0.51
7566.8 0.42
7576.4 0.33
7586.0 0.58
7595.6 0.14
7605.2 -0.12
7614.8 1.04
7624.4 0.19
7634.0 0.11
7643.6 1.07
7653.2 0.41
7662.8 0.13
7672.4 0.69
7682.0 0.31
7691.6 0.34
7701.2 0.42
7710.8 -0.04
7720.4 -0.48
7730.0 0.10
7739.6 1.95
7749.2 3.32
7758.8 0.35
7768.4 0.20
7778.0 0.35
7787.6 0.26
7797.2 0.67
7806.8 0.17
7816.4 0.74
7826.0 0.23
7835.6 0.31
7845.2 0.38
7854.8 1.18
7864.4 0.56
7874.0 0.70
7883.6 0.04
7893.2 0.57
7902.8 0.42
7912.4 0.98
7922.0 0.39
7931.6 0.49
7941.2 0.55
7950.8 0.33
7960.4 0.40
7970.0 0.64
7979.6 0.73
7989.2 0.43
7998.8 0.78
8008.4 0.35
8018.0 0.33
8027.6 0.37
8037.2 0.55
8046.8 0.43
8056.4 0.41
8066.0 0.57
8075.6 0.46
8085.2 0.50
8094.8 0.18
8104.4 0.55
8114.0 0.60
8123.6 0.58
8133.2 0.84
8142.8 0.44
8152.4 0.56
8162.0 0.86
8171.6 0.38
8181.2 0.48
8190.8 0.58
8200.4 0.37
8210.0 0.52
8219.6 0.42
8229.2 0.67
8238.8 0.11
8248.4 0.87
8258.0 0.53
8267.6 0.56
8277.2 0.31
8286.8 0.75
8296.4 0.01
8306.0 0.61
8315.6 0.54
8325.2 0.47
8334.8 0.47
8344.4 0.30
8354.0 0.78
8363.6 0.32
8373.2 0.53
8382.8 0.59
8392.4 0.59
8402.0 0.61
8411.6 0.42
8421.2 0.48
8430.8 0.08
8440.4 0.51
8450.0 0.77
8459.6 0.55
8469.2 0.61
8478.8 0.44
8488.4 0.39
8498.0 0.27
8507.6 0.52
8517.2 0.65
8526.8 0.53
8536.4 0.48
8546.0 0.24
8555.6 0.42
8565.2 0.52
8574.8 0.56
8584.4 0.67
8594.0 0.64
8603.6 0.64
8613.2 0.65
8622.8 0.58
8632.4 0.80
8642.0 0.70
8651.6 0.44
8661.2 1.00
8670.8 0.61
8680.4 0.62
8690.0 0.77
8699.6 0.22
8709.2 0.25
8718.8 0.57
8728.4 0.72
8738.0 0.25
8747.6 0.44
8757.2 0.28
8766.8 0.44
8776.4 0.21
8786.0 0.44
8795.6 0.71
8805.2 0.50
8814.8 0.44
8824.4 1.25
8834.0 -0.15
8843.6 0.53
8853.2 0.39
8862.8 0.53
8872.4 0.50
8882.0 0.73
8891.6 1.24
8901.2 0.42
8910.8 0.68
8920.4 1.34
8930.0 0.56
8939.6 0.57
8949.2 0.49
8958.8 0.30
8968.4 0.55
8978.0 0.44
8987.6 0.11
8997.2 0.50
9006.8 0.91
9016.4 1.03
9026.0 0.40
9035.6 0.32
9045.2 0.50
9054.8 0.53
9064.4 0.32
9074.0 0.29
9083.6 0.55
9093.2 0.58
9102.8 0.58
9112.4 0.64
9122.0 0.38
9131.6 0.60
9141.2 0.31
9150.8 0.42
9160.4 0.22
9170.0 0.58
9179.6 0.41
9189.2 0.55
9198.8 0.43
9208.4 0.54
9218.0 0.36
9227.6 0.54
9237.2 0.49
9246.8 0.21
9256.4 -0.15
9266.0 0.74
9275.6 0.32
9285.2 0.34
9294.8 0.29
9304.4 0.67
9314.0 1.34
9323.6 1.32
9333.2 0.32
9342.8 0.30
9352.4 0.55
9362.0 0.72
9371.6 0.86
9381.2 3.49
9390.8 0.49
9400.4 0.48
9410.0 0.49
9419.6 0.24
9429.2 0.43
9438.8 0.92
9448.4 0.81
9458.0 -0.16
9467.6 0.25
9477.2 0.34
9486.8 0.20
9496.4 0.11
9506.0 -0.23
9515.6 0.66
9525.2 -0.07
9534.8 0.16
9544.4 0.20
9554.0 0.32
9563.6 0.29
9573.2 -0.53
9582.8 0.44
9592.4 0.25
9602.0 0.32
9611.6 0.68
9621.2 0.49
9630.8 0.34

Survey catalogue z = 1.08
